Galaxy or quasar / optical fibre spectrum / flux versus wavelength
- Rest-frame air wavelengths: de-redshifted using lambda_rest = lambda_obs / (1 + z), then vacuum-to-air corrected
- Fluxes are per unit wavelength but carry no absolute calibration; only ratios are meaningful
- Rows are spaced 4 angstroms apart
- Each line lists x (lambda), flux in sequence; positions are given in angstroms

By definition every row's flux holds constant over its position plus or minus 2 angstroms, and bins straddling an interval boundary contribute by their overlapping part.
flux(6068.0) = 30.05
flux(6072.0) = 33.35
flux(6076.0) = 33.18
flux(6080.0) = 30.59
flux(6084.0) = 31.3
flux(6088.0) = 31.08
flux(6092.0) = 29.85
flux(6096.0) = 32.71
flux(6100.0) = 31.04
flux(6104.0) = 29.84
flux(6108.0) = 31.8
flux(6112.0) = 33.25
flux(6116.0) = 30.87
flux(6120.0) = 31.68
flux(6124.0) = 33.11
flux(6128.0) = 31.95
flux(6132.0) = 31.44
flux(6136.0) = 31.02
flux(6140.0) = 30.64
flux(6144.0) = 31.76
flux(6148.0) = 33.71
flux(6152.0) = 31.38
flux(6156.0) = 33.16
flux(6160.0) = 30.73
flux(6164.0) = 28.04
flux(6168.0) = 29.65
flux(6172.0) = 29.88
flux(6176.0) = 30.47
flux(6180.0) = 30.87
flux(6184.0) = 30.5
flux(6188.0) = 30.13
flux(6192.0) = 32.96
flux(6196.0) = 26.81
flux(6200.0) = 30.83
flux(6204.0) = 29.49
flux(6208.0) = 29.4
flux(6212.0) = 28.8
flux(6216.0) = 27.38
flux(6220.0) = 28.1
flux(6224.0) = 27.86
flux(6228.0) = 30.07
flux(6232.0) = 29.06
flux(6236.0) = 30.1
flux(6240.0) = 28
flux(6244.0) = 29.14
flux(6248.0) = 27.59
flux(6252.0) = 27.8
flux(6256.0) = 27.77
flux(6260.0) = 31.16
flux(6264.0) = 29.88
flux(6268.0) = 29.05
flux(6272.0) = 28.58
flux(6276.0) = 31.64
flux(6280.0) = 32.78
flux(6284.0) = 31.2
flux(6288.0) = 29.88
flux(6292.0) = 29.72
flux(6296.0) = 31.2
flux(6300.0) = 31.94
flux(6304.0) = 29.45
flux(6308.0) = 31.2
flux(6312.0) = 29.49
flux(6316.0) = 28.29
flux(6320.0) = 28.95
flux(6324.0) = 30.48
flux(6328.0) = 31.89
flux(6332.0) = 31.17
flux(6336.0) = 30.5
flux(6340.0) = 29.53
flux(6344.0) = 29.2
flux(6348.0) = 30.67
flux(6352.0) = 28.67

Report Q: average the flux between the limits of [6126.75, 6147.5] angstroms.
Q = 31.5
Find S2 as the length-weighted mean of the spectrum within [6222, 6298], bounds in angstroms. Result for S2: 29.6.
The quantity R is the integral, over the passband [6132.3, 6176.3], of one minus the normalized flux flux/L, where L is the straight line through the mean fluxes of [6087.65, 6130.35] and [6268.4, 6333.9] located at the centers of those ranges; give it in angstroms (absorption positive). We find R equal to 0.46 angstroms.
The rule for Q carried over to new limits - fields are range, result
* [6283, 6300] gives 30.6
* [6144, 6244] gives 29.9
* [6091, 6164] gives 31.6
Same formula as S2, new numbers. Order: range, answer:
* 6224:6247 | 29.1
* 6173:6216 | 29.9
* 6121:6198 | 31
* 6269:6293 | 30.6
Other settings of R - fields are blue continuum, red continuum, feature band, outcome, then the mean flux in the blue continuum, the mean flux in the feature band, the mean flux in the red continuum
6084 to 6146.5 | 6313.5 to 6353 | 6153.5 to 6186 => 0.7 angstroms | 31.5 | 30.4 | 30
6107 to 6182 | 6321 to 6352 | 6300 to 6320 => 0.5 angstroms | 31.3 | 29.8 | 30.3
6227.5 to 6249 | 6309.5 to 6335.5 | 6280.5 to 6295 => -0.5 angstroms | 29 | 30.6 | 30.1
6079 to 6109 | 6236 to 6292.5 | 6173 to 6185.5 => -0.1 angstroms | 31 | 30.6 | 29.6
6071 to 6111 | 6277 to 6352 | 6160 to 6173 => 0.7 angstroms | 31.5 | 29.4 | 30.4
